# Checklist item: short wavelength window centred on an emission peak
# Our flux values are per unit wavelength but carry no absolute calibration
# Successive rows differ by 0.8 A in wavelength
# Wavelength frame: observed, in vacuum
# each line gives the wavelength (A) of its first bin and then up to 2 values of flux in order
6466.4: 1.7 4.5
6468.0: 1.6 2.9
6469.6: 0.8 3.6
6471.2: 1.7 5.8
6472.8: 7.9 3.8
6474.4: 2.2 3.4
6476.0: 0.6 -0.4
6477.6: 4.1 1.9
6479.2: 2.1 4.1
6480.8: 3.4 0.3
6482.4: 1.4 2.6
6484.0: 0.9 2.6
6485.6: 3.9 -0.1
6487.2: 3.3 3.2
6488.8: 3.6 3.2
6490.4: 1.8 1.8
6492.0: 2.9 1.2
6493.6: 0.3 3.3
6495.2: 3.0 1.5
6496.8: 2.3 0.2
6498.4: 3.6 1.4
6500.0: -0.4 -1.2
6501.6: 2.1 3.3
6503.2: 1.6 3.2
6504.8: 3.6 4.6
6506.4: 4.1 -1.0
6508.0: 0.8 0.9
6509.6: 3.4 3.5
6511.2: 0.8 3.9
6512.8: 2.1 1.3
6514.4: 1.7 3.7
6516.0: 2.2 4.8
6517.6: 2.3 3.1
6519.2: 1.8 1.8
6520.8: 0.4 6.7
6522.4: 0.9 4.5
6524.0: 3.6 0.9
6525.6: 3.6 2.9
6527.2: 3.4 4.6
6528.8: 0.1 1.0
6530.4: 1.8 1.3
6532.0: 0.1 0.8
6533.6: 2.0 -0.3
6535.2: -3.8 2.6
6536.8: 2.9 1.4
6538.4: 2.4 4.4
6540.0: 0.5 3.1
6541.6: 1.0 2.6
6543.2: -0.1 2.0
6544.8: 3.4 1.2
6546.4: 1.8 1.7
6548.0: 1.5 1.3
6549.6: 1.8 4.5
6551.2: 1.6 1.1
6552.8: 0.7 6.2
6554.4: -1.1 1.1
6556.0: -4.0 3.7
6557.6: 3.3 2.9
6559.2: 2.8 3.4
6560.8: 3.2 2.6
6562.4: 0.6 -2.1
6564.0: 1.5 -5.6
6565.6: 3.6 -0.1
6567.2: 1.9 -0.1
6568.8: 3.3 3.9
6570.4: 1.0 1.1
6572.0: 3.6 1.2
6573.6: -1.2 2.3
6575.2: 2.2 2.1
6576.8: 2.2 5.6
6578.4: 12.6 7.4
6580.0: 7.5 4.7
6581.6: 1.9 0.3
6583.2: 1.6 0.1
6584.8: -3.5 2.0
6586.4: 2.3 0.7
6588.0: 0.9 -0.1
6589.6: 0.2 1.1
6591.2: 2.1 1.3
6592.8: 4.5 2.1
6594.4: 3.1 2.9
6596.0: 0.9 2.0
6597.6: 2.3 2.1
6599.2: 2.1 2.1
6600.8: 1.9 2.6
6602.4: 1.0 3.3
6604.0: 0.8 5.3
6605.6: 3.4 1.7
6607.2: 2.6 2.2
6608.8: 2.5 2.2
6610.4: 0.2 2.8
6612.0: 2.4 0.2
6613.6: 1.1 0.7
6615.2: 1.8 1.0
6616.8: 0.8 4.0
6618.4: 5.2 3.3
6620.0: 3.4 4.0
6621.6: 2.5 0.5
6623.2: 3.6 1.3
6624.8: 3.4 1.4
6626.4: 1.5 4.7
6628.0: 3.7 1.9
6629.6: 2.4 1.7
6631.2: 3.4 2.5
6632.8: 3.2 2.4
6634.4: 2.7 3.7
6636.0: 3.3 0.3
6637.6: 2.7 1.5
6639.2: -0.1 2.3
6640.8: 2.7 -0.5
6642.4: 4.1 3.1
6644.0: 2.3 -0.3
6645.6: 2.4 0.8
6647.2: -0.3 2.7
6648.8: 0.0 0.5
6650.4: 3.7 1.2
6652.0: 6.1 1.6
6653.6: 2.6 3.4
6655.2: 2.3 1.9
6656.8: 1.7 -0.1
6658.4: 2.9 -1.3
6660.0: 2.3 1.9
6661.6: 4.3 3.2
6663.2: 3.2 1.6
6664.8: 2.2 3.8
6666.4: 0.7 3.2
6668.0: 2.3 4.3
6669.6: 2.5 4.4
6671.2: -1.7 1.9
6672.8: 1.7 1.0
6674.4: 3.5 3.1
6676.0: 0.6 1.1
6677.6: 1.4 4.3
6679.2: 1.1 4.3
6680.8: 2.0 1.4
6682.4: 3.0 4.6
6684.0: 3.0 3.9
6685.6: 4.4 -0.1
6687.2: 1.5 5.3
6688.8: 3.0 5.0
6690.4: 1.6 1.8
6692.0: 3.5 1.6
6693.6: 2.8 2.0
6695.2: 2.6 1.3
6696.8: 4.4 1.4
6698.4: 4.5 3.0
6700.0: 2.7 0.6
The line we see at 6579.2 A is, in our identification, Hbeta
